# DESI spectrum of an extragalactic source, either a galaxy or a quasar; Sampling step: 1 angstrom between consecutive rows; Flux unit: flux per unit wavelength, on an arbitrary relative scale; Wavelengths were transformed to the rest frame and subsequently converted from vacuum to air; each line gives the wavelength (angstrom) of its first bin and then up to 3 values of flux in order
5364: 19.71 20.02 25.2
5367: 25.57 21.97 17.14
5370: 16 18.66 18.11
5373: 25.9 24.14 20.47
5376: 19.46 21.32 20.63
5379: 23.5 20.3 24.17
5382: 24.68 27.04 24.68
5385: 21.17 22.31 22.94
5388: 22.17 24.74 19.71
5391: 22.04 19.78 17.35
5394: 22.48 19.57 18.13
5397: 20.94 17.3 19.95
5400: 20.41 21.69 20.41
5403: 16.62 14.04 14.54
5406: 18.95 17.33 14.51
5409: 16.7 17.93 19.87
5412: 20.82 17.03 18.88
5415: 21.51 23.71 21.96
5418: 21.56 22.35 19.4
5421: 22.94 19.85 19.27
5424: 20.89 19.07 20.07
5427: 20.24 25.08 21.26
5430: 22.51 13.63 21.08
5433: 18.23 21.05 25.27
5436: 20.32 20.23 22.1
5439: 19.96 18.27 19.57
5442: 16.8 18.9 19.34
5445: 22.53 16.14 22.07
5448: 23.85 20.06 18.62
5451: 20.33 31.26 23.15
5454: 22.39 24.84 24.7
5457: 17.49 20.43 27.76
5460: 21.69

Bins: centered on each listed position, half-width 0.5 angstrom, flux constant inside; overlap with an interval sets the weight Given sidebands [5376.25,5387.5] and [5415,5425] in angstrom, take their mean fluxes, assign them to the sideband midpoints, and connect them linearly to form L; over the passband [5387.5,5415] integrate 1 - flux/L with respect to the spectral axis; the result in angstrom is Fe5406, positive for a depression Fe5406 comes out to 3.7 angstrom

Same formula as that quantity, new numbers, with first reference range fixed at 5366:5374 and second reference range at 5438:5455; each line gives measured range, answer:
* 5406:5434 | 1.43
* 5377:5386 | -0.90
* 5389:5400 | 0.53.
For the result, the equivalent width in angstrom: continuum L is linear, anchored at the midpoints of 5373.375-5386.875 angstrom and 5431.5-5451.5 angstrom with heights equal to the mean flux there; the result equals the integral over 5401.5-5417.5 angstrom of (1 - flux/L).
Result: 2.3 angstrom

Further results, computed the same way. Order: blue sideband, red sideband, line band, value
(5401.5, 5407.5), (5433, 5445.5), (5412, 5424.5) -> -1.7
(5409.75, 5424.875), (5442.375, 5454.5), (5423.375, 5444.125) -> 0.8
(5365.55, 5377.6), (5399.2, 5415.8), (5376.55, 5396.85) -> -2.0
